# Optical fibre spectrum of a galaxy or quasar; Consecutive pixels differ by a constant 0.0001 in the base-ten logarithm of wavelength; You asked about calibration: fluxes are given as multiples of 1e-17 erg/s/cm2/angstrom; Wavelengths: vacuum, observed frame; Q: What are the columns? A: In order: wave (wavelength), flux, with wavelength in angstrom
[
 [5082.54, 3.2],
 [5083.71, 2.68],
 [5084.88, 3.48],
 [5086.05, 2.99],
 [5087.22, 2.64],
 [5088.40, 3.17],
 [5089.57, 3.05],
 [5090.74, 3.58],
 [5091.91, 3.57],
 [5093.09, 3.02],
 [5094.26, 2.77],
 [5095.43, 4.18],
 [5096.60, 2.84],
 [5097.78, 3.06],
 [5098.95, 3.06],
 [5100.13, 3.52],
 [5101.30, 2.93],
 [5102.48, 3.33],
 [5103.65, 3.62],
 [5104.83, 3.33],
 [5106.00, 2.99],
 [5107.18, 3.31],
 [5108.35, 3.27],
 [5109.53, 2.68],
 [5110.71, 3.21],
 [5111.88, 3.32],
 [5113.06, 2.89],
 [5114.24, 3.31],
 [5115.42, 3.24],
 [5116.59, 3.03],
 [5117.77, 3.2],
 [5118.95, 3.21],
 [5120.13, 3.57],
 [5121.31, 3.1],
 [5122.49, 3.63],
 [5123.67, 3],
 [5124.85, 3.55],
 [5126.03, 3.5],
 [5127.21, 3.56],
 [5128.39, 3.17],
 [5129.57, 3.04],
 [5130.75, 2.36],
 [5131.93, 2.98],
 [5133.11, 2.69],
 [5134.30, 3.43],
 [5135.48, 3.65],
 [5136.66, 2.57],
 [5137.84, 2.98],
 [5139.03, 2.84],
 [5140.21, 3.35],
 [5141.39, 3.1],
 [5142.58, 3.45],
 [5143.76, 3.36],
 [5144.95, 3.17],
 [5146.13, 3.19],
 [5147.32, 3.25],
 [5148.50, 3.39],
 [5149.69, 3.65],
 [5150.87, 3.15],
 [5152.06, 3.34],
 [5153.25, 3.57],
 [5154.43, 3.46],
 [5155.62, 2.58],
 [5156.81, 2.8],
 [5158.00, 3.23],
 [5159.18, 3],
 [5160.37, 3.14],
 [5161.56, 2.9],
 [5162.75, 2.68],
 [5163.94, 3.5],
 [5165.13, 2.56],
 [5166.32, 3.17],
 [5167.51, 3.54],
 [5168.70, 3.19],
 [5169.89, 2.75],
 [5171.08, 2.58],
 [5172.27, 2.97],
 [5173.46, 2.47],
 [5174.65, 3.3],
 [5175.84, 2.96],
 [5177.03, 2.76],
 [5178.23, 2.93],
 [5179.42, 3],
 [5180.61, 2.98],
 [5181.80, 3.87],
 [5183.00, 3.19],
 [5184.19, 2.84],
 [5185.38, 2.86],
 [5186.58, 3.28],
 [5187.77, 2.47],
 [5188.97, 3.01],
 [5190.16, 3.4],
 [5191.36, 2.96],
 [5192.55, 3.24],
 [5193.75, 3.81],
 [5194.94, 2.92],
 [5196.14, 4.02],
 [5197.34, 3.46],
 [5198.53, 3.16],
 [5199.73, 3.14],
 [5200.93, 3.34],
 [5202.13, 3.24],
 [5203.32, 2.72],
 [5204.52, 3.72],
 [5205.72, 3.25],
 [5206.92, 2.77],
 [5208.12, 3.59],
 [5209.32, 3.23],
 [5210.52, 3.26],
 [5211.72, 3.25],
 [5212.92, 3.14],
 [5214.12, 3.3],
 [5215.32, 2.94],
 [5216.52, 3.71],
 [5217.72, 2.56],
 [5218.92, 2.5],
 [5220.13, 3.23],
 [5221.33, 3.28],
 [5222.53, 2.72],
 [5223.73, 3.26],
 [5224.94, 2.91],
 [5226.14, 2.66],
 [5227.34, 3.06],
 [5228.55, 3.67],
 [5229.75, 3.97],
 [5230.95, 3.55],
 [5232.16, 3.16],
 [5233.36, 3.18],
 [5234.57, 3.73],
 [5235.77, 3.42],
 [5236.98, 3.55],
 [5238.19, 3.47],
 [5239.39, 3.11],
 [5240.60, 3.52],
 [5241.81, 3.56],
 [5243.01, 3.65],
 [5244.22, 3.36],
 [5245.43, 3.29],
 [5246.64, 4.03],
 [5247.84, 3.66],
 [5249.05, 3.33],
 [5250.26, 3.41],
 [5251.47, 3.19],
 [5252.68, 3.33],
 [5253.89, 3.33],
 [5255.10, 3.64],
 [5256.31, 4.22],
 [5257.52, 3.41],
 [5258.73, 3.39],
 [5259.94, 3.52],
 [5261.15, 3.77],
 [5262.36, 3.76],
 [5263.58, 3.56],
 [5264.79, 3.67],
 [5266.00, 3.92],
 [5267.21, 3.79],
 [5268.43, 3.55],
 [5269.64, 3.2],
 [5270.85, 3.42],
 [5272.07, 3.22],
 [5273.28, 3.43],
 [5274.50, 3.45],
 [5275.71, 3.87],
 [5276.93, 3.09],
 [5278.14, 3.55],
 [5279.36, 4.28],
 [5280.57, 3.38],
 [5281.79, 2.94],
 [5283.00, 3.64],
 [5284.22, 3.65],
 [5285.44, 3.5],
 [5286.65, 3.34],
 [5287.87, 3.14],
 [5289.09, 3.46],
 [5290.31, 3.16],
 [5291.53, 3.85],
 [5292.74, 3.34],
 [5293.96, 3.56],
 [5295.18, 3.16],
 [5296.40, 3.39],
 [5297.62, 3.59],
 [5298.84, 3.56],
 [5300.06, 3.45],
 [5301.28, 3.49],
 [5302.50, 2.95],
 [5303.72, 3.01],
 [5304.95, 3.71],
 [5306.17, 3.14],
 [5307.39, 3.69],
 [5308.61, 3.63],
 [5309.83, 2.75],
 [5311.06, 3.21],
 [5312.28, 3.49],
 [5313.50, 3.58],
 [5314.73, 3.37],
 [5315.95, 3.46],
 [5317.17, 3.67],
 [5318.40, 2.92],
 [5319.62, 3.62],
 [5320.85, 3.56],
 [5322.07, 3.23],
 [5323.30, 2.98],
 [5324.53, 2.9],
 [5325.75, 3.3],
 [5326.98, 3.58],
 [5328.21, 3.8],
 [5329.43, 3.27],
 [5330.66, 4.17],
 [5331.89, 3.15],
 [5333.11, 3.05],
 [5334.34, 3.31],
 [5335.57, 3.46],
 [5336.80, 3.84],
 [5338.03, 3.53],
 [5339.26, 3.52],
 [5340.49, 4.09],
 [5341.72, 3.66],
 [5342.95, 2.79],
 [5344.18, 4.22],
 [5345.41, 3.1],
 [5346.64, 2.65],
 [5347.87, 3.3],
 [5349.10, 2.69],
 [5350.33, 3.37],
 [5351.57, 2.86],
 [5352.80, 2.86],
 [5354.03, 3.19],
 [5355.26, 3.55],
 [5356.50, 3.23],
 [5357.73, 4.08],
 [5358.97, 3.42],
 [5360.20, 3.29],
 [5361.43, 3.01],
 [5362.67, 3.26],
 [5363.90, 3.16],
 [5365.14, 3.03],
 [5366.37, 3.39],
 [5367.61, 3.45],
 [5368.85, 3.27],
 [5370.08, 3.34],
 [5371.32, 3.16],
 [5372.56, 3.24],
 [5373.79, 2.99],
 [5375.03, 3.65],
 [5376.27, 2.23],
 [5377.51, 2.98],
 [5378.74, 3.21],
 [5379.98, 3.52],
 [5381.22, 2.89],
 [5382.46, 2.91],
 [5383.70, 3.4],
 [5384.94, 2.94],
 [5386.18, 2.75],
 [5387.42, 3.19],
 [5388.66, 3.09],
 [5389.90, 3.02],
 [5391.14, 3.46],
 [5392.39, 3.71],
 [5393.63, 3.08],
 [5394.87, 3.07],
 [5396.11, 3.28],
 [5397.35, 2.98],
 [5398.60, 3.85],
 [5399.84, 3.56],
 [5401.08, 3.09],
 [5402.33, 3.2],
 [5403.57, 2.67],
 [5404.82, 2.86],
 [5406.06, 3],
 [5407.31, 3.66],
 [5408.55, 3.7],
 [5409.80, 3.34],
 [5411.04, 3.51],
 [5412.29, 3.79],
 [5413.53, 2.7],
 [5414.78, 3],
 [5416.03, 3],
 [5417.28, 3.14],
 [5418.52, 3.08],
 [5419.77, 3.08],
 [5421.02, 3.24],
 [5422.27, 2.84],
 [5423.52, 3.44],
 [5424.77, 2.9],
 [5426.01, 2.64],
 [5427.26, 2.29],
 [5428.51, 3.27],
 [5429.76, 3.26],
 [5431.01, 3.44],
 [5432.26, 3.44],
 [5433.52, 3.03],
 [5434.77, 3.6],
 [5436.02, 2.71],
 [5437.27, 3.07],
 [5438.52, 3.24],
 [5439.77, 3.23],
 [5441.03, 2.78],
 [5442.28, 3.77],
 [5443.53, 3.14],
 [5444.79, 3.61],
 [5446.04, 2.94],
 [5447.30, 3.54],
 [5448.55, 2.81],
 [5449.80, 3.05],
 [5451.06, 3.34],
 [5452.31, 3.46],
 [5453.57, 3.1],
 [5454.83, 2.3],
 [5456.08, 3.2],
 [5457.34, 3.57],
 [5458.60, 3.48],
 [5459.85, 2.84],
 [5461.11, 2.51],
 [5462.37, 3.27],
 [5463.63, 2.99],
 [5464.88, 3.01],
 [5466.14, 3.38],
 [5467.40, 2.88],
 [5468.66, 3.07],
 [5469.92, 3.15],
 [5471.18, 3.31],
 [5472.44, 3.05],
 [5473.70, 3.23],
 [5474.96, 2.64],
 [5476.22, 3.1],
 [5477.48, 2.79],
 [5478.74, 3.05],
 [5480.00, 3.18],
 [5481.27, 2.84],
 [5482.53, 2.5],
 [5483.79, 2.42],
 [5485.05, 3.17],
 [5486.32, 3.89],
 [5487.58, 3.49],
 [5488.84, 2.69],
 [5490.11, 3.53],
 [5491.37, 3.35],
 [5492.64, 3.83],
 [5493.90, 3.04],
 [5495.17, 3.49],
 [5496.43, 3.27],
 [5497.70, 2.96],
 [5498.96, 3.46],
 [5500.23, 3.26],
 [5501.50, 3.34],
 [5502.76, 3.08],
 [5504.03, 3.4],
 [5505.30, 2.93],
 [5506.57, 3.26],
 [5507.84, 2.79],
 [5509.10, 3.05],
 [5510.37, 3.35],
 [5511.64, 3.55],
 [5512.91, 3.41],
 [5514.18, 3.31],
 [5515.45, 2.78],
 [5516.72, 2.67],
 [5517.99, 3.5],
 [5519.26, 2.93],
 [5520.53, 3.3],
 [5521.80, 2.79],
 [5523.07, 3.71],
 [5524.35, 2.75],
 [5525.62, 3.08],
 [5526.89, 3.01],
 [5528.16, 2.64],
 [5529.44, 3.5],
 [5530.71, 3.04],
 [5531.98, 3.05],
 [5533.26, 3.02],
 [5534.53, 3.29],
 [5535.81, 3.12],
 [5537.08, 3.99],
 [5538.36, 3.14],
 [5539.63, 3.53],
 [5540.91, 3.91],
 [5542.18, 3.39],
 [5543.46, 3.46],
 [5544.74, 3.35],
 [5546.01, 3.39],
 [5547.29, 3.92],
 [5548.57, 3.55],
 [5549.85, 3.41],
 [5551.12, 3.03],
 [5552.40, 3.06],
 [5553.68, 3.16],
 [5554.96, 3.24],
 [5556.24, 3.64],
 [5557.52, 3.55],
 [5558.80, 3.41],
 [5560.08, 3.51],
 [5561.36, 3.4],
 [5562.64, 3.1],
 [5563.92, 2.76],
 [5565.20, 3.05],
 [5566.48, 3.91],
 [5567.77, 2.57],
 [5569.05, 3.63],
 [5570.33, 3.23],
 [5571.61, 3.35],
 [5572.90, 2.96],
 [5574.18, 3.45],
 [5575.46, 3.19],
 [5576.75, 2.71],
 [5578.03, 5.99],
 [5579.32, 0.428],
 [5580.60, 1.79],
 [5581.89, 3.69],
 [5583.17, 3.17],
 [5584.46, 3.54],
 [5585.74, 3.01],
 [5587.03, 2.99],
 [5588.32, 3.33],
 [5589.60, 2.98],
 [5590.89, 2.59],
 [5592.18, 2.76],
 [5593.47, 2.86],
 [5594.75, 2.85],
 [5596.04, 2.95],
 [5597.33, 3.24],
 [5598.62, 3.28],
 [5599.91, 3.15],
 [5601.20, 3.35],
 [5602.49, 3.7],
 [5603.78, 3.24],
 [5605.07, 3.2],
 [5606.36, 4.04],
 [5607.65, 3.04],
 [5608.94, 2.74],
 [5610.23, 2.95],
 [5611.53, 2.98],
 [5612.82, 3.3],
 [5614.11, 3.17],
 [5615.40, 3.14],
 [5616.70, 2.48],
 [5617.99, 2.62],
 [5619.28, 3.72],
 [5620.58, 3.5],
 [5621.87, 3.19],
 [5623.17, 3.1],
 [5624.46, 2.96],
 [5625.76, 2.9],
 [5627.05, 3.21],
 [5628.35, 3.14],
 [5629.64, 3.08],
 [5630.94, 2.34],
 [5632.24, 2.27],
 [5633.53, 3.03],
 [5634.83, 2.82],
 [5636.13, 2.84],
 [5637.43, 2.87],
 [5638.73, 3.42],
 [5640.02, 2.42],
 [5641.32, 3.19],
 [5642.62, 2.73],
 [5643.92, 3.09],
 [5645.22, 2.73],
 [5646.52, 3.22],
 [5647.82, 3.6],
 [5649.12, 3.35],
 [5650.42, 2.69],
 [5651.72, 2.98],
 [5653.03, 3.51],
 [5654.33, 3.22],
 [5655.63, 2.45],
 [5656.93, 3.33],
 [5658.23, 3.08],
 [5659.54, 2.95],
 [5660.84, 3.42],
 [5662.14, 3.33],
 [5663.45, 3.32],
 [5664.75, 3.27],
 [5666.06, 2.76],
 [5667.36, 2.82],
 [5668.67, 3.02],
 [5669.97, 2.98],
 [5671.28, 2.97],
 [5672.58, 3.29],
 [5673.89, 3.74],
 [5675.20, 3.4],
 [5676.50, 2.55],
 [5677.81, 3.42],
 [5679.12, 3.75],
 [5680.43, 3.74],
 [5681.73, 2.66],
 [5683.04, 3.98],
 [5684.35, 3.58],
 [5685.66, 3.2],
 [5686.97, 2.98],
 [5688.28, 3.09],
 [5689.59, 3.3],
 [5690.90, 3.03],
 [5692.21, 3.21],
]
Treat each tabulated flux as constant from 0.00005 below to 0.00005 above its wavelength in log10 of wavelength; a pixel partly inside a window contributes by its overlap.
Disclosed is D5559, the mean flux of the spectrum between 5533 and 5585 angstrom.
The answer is 3.29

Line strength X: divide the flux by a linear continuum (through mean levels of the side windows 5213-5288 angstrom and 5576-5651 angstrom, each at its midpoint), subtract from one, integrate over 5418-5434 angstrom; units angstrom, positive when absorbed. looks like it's 0.8 angstrom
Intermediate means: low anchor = 3.42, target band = 3.07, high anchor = 3.05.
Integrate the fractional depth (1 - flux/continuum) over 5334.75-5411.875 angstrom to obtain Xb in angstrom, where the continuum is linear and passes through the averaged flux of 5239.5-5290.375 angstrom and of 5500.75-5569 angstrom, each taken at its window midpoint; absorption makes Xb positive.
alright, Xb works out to 3.4 angstrom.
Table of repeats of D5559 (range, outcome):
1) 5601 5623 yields 3.19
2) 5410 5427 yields 3.09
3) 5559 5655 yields 3.09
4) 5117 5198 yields 3.14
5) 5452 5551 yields 3.18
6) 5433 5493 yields 3.12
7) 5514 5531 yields 3.07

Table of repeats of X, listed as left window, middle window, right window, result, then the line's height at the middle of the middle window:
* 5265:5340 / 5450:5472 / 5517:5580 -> 1.43 angstrom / 3.32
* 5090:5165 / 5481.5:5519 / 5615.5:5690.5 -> -0.80 angstrom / 3.13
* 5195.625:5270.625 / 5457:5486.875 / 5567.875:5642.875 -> 1.20 angstrom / 3.18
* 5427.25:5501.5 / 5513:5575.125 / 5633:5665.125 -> -2.92 angstrom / 3.12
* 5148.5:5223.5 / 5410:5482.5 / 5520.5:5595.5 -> 1.69 angstrom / 3.18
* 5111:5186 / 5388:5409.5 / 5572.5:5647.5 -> -1.18 angstrom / 3.08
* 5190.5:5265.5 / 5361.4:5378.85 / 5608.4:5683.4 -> 0.53 angstrom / 3.26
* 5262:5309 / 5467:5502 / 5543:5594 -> 1.47 angstrom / 3.28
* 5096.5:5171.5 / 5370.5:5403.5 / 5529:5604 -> 0.40 angstrom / 3.2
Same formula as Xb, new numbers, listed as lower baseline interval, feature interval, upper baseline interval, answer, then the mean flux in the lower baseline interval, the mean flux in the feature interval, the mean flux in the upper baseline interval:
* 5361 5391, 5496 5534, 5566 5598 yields -0.5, 3.13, 3.14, 3.08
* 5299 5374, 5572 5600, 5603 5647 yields 0.2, 3.34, 3.04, 3.02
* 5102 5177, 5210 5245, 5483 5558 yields -1.0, 3.14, 3.27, 3.26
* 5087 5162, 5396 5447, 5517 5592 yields 0.5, 3.19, 3.18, 3.22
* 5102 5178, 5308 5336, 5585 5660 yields -2.4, 3.14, 3.37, 3.05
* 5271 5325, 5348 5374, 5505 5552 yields 0.9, 3.4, 3.24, 3.24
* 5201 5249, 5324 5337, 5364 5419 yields -0.8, 3.29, 3.43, 3.19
